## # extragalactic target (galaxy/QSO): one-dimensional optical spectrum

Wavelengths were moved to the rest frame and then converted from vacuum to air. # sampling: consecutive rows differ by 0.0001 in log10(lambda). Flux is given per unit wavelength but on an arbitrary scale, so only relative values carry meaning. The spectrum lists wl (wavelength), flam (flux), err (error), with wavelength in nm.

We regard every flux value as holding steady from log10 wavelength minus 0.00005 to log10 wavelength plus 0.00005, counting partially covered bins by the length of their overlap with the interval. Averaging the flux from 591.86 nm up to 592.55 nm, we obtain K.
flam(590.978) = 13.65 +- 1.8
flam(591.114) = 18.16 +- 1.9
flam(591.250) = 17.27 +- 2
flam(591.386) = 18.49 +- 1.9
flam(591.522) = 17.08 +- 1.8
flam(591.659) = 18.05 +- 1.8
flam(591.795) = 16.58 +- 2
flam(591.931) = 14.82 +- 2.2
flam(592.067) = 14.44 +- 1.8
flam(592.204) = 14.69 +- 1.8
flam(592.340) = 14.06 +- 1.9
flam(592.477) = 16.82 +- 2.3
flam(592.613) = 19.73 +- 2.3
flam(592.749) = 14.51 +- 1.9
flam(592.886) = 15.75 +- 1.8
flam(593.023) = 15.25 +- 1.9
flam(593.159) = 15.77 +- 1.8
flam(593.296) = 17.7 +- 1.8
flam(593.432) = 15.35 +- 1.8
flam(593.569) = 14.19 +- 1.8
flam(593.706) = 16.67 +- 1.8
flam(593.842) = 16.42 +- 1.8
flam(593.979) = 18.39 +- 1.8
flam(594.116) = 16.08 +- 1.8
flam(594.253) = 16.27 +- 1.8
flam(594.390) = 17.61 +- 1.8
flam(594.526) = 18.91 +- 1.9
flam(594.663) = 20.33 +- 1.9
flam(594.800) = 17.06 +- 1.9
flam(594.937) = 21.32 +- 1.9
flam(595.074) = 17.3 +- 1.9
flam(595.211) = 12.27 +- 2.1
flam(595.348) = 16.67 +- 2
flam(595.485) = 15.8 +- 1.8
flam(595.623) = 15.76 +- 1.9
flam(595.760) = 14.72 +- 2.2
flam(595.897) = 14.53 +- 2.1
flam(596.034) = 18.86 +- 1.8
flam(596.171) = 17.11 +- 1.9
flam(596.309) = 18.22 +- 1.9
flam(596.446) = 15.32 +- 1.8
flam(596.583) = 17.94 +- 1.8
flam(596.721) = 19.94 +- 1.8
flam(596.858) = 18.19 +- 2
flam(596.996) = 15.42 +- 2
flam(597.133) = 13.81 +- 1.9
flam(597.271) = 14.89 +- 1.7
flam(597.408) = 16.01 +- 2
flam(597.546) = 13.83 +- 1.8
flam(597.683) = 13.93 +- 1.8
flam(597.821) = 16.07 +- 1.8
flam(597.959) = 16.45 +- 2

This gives 15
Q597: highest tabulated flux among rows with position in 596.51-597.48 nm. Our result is 19.94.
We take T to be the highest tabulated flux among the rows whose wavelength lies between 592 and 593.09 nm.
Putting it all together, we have 19.73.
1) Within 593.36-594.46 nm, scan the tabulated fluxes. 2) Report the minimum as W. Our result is 14.19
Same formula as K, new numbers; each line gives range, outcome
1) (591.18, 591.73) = 17.7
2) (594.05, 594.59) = 17.2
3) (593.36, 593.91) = 15.7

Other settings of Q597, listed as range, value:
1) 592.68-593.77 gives 17.7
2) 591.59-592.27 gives 18.05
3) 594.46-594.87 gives 20.33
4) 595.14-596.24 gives 18.86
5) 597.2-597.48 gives 16.01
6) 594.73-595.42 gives 21.32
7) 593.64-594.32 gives 18.39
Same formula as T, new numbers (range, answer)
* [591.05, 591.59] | 18.49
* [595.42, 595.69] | 15.8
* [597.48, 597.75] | 13.93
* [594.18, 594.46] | 17.61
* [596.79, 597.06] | 18.19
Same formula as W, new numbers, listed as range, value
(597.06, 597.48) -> 13.81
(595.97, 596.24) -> 17.11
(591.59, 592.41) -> 14.06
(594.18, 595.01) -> 16.27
